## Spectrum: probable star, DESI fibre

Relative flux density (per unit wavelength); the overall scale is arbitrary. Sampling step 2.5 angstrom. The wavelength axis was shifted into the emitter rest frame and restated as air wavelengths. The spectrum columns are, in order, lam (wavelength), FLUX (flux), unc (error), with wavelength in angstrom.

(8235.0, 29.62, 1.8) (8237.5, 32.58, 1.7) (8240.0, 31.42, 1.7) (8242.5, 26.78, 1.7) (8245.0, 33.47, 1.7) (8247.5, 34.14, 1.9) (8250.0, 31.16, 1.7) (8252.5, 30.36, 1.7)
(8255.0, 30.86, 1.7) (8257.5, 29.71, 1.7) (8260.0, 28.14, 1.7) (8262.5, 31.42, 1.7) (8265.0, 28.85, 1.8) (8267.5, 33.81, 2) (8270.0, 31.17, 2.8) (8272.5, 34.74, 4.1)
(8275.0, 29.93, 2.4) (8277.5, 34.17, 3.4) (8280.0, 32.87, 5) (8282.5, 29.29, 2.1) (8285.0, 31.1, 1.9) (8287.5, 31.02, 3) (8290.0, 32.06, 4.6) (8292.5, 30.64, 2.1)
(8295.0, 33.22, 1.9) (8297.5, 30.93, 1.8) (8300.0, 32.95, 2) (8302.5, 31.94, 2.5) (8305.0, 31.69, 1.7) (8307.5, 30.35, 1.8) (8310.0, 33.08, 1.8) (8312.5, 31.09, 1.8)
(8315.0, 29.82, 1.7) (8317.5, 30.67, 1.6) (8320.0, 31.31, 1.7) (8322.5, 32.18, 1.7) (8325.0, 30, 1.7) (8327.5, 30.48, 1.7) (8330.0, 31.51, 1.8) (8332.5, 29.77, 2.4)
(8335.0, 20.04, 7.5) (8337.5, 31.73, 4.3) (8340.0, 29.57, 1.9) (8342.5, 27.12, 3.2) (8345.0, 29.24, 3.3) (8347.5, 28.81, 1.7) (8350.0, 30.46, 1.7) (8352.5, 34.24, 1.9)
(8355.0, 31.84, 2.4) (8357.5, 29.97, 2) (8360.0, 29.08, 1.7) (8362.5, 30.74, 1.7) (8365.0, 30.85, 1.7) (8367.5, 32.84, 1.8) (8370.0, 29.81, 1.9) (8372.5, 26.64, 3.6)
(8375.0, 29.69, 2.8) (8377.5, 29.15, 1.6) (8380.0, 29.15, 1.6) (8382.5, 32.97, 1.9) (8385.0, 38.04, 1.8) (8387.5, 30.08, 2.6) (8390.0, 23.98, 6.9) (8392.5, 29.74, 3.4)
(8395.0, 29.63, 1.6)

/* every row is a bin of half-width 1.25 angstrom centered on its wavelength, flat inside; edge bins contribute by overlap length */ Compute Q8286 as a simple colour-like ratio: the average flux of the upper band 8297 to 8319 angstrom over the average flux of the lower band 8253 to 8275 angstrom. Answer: 1.01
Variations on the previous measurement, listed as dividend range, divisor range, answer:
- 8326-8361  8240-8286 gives 0.95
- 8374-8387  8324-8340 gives 1.10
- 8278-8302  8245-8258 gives 1.00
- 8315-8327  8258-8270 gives 1.01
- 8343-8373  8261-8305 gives 0.96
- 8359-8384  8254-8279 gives 0.96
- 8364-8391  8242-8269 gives 0.98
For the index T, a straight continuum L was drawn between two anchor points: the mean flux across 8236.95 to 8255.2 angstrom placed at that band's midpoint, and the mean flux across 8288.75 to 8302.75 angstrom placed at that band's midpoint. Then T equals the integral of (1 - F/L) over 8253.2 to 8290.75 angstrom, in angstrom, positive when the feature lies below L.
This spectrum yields 0.5 angstrom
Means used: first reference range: 31.3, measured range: 31.3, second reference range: 32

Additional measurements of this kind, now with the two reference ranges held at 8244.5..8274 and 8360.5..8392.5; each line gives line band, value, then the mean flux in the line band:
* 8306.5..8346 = 1.2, 29.9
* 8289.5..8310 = -0.5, 31.8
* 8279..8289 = 0.0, 31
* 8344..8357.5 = -0.1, 30.9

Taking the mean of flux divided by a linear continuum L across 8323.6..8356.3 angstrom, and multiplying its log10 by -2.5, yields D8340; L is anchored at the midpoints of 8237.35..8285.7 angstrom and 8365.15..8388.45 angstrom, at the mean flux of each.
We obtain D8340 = 0.051 mag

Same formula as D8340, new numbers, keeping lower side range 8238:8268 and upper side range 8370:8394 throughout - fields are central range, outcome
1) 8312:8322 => -0.02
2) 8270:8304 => -0.05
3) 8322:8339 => 0.04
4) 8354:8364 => -0.01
